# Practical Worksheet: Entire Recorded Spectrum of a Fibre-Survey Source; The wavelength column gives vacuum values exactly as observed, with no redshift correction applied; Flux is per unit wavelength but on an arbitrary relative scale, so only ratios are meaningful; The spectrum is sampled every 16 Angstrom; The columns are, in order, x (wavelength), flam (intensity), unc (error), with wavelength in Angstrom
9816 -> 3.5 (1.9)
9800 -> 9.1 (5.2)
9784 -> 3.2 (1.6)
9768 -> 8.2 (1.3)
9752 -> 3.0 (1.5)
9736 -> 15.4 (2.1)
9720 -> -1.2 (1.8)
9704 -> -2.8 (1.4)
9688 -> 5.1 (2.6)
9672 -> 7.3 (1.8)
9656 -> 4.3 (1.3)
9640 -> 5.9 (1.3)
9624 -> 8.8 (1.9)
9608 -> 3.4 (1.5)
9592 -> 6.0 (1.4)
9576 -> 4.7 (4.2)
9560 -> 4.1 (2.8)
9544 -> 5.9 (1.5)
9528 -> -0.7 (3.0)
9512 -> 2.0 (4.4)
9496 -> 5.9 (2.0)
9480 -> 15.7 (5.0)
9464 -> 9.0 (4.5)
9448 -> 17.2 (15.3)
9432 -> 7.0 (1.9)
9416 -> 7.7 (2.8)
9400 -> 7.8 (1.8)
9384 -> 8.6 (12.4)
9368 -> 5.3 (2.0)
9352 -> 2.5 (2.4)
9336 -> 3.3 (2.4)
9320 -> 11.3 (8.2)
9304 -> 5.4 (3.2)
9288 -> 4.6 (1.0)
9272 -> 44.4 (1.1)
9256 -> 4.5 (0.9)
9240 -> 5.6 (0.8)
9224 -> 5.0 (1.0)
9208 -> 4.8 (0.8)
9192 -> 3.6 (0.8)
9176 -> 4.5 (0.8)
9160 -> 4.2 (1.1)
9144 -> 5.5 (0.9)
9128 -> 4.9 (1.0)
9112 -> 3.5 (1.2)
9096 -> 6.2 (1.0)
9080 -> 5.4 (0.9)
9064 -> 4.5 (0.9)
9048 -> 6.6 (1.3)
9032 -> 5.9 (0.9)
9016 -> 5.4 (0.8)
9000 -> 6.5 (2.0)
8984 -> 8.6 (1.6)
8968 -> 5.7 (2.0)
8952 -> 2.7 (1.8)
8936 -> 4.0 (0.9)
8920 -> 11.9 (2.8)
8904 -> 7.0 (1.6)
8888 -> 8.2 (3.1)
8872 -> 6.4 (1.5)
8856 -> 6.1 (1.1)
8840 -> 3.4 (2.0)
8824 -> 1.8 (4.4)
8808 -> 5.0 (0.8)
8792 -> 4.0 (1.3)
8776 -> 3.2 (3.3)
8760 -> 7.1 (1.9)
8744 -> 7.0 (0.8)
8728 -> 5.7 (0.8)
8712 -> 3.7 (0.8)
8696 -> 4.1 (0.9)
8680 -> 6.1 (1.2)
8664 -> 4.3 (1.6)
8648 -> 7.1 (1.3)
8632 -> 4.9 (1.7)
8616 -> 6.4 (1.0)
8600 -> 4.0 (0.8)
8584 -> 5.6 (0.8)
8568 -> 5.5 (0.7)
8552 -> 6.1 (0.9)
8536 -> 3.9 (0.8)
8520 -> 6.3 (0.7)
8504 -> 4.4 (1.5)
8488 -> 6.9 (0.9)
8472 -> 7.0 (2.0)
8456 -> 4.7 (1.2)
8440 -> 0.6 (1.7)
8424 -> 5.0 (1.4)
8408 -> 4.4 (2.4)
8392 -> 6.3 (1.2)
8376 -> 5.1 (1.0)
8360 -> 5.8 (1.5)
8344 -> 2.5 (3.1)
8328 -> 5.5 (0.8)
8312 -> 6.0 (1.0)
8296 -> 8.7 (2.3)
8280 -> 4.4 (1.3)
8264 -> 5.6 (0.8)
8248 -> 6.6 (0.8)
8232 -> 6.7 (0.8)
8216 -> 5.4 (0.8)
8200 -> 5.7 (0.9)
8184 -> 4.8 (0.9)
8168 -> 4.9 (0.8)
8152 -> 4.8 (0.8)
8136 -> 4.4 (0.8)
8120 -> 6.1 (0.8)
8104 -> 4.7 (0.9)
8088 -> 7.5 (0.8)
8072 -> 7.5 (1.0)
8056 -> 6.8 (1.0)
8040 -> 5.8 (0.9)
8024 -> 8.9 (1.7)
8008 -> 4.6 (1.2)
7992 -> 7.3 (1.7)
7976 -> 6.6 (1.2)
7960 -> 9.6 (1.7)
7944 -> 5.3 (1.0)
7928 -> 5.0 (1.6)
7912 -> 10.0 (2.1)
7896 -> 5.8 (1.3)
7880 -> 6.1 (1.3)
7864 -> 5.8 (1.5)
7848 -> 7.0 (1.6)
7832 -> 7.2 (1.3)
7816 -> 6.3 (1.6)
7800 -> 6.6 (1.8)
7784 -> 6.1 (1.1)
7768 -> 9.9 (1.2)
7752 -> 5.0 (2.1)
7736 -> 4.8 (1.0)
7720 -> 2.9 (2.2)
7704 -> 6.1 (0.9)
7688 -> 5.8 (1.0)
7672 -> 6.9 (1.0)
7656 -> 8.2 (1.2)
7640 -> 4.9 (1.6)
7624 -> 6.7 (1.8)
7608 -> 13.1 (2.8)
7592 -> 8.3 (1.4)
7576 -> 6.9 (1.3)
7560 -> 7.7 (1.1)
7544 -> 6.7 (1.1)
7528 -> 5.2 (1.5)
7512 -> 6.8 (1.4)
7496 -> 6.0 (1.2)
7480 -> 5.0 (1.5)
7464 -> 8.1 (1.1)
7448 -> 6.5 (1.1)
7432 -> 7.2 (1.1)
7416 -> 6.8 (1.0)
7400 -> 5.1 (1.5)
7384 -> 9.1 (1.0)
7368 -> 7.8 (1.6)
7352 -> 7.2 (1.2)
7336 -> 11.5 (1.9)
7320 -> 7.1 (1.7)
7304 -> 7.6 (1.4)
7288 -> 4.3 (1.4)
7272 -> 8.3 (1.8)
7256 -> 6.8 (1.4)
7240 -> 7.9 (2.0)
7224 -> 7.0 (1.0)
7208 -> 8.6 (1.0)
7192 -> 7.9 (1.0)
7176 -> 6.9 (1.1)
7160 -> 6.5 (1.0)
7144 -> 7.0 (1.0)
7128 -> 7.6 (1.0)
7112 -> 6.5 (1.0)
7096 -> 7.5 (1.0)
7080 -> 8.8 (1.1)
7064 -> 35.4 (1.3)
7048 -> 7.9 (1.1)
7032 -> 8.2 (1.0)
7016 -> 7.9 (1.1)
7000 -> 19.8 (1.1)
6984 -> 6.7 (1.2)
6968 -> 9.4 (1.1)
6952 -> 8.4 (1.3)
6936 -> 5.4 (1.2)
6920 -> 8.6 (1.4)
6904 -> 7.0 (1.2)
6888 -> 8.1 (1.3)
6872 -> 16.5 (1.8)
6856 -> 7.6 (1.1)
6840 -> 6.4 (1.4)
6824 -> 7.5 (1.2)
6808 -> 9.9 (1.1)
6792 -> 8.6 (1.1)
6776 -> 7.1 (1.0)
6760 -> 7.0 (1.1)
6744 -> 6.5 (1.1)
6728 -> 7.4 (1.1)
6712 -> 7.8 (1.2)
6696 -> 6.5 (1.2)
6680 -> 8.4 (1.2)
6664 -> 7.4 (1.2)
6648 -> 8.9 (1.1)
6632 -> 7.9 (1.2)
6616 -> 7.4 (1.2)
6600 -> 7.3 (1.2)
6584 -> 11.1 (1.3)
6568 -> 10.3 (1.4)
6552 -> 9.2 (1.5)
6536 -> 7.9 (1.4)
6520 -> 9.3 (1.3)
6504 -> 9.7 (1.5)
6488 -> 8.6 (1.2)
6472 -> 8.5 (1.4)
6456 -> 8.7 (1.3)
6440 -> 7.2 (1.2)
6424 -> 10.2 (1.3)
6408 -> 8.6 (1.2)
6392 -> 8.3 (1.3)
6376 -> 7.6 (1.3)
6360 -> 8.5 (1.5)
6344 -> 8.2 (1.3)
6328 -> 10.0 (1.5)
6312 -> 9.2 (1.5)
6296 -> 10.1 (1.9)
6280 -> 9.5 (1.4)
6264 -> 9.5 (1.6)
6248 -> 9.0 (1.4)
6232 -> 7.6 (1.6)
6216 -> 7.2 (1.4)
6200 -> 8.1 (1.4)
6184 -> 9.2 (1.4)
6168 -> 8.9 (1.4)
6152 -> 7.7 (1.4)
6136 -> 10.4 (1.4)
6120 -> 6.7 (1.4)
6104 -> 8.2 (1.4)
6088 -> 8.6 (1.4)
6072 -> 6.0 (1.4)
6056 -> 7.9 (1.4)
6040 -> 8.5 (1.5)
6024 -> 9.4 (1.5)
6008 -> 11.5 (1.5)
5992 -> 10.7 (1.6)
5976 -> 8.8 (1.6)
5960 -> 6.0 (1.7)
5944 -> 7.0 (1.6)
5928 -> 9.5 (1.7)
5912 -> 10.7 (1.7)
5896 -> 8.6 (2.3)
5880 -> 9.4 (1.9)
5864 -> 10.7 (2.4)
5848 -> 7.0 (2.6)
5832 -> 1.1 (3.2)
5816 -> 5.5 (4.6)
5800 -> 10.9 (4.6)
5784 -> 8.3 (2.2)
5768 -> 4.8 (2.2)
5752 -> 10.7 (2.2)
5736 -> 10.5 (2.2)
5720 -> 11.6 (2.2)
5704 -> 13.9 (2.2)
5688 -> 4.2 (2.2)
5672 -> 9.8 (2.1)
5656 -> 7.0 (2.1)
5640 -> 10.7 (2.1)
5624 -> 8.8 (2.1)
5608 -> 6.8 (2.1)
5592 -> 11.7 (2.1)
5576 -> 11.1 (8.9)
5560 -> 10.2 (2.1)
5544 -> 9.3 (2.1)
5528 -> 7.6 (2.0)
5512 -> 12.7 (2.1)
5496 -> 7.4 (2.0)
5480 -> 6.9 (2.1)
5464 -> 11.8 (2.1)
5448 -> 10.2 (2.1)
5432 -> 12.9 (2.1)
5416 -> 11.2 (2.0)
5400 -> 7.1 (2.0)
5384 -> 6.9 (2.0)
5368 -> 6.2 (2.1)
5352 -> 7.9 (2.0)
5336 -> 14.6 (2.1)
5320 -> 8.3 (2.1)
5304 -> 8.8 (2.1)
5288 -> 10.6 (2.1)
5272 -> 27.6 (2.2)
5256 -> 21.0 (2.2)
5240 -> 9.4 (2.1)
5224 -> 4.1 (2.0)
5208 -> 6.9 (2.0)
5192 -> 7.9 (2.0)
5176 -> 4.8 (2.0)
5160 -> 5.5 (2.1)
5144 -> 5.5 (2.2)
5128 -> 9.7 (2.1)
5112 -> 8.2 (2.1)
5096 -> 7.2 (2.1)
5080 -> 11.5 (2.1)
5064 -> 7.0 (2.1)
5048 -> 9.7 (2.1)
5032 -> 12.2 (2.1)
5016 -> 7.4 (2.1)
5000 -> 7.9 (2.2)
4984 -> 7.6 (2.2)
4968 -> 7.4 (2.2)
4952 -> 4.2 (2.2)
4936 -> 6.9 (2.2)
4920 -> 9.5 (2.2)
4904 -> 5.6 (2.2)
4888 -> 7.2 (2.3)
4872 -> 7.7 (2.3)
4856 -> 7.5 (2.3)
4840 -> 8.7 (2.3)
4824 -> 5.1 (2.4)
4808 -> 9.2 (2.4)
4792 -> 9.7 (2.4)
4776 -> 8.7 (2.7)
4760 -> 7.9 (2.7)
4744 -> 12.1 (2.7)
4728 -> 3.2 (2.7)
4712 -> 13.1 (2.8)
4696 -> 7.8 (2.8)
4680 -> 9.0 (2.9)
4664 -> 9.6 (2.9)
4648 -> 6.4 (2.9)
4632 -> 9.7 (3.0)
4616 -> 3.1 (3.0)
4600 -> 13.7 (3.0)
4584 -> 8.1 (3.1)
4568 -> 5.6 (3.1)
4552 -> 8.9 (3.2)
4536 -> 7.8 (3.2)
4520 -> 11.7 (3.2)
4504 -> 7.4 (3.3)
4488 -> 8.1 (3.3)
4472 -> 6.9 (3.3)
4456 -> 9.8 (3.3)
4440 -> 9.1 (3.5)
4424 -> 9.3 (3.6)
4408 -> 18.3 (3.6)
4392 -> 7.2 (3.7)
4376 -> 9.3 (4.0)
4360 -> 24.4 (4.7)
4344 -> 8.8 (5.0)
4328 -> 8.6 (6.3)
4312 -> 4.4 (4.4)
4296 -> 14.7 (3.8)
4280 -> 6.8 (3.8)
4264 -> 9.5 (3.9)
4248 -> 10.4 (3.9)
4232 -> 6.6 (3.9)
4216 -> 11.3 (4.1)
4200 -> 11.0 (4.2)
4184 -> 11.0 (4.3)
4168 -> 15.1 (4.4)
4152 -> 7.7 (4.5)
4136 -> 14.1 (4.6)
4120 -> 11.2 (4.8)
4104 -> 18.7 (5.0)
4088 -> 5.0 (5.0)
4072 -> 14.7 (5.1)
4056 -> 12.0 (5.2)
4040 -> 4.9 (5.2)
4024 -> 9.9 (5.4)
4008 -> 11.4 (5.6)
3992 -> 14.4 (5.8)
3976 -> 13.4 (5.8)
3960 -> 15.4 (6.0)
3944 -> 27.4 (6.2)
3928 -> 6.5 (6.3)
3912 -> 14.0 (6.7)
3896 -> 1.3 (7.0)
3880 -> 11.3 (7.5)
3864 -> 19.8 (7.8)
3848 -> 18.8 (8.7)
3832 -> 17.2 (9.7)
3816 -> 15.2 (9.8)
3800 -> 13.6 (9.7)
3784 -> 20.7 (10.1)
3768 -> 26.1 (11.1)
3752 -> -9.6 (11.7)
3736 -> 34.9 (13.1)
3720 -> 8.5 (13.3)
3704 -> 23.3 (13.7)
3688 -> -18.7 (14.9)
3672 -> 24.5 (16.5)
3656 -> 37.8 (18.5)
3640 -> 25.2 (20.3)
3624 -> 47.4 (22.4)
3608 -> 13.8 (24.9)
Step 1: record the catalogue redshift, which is 0.412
